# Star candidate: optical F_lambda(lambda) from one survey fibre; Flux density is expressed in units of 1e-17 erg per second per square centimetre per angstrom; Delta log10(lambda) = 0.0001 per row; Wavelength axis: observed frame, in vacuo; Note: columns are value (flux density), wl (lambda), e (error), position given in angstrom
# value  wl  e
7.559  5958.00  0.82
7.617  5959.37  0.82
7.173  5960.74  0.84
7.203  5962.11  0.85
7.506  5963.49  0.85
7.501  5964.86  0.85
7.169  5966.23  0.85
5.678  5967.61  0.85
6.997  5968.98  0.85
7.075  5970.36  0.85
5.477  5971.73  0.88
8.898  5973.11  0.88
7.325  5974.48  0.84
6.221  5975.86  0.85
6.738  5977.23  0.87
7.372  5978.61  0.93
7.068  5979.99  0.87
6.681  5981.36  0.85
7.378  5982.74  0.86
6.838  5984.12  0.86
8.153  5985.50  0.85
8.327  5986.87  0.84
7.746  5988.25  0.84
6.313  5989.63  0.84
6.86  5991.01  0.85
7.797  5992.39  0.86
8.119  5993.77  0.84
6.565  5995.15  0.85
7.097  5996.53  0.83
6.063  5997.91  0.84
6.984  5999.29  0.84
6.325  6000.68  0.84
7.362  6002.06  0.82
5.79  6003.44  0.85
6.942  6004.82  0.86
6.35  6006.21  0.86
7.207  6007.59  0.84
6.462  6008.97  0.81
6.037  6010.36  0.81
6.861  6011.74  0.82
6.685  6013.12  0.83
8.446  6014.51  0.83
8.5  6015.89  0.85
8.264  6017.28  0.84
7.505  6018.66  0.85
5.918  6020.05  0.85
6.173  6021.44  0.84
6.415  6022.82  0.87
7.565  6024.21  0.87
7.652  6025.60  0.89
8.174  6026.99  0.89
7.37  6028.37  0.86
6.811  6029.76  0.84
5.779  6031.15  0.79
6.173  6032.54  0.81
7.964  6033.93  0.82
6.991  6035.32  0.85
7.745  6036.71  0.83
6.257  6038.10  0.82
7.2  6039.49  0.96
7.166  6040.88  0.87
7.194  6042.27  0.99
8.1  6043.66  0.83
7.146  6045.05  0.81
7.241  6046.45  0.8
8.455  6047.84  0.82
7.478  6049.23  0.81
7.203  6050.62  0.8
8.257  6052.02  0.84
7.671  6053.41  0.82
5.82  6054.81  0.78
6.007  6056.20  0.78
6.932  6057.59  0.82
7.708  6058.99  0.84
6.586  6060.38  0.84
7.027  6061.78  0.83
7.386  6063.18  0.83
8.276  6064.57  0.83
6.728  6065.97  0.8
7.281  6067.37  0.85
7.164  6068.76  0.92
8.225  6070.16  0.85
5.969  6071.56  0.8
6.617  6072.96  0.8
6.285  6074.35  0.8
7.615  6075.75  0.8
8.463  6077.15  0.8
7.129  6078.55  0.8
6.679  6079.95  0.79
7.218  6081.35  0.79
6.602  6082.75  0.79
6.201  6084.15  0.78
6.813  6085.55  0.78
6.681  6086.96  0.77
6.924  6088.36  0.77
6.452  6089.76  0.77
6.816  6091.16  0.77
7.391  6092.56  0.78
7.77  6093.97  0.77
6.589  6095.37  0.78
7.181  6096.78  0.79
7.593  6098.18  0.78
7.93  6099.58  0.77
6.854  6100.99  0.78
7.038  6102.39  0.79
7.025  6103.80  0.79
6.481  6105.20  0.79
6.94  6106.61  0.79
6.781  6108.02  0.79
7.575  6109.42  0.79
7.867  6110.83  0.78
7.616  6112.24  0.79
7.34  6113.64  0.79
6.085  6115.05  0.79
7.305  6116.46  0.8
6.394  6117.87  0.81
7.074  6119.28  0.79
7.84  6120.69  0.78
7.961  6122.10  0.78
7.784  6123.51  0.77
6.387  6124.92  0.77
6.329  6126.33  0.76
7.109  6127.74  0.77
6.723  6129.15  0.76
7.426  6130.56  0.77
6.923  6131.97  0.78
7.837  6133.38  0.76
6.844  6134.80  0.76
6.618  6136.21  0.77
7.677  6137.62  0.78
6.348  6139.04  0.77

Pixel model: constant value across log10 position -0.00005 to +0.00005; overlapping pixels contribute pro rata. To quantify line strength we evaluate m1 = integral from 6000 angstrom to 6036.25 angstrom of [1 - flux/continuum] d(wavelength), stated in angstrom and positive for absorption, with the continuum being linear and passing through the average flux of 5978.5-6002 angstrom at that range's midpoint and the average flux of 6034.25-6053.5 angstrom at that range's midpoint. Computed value 1.54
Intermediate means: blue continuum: 7.16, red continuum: 7.44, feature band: 7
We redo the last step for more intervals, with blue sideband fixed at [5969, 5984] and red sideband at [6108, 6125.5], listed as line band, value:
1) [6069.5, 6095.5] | 0.79 angstrom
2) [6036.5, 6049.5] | -0.46 angstrom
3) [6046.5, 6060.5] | -0.18 angstrom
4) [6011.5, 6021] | -0.49 angstrom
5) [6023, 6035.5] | -0.06 angstrom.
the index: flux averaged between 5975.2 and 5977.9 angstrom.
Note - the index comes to 6.5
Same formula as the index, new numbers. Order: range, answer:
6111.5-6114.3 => 7.5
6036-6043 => 7.12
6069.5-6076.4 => 6.93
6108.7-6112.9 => 7.68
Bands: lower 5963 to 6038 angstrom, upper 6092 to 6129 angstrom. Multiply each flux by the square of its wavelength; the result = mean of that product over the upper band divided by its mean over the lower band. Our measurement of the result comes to 1.1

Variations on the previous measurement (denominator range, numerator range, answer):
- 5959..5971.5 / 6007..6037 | 1.03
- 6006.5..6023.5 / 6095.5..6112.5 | 1.06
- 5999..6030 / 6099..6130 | 1.04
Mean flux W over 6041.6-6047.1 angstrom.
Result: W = 7.42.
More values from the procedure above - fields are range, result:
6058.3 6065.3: 7.39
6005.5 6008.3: 6.78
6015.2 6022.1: 7.27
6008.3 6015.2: 6.9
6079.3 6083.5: 6.83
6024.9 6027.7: 7.92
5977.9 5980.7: 7.21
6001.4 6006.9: 6.61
